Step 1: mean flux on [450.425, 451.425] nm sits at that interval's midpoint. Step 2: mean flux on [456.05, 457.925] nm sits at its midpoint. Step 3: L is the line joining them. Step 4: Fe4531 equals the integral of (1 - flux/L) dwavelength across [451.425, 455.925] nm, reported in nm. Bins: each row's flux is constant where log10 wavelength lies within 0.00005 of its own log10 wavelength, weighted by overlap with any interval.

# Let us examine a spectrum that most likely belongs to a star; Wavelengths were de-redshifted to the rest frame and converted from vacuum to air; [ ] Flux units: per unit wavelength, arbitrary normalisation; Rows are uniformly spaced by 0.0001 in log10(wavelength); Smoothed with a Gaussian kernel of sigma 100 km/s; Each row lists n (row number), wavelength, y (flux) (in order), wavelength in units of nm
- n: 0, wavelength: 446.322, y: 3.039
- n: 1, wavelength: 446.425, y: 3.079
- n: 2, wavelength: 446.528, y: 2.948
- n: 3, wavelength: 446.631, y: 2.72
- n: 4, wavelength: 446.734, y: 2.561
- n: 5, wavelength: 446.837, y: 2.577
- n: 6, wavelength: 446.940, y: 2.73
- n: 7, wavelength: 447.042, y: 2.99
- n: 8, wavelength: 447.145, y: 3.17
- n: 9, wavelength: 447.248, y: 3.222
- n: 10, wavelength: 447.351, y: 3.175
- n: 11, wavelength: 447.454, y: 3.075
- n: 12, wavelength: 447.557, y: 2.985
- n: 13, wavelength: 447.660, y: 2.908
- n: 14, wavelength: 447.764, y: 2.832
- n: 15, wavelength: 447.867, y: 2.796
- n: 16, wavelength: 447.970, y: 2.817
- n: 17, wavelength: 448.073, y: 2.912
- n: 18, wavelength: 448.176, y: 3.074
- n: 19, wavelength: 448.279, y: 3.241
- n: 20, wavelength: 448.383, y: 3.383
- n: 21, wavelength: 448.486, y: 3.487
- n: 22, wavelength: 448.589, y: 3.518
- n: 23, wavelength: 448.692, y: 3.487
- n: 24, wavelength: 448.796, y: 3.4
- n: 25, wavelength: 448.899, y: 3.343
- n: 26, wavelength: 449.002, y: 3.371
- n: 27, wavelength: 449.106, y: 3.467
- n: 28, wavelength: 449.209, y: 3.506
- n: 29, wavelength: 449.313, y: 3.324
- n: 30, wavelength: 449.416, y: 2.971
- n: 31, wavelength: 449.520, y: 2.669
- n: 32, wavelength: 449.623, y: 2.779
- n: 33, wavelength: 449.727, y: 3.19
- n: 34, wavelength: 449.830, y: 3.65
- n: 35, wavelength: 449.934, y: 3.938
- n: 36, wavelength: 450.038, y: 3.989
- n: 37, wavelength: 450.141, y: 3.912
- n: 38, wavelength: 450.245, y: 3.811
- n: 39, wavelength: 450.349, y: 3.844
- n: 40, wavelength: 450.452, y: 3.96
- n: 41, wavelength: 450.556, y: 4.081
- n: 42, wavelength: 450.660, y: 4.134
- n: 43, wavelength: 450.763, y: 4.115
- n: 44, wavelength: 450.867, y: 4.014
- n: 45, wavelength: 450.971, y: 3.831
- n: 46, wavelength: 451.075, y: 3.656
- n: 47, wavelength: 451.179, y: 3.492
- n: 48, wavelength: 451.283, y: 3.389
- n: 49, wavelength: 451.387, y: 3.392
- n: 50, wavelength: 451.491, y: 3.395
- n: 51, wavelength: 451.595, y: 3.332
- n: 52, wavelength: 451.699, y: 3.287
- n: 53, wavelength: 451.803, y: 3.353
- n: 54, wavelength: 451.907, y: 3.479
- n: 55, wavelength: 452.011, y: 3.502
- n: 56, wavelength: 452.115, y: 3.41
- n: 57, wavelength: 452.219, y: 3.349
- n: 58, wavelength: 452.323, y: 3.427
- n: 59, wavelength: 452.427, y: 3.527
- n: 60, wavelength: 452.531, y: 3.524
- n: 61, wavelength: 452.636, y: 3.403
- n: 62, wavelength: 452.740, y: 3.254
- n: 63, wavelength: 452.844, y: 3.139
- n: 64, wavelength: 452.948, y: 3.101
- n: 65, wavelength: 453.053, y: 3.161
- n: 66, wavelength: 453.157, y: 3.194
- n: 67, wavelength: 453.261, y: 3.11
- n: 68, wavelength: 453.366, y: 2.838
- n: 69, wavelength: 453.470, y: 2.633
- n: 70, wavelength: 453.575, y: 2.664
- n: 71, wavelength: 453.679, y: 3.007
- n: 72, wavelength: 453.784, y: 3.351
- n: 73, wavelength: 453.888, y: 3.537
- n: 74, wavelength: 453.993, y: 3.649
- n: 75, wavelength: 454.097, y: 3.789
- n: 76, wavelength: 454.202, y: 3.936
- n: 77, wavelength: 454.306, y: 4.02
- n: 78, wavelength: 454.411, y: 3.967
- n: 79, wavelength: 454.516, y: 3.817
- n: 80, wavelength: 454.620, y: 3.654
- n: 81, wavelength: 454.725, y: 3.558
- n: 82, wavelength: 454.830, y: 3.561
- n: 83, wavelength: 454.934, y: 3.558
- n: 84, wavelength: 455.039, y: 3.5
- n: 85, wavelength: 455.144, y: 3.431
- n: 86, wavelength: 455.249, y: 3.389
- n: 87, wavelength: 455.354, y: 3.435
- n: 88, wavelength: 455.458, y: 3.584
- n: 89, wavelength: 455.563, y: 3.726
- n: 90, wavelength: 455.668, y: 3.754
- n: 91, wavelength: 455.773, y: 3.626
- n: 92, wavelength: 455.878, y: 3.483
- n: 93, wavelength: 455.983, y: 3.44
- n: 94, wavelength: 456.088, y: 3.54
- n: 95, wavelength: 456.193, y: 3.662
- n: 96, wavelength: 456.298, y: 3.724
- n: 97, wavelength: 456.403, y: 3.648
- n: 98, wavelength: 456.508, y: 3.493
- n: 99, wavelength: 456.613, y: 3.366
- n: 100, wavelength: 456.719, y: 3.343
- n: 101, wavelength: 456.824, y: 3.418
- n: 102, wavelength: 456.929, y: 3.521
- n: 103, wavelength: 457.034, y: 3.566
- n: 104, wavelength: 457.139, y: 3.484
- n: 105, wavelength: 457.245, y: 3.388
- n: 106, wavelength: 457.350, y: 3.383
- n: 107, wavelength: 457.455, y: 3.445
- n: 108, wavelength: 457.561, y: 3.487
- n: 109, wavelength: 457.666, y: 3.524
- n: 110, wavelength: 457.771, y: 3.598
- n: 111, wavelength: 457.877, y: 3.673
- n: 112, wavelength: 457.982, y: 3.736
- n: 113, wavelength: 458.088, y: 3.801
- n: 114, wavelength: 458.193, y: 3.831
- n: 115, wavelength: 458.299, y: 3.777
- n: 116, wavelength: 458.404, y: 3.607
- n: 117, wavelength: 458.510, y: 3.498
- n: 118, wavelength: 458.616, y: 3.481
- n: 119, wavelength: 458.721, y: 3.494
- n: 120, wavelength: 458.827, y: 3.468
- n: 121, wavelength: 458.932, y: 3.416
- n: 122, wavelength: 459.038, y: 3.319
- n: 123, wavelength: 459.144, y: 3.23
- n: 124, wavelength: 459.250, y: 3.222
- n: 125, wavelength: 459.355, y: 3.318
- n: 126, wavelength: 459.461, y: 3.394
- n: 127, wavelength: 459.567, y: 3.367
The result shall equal 0.297 nm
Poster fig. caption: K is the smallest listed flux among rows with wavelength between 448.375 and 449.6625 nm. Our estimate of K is 2.669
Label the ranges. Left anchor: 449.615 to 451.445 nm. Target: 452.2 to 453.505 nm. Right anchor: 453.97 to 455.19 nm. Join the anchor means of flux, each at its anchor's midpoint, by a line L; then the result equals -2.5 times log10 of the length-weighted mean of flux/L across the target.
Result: 0.16 mag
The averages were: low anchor 3.75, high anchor 3.71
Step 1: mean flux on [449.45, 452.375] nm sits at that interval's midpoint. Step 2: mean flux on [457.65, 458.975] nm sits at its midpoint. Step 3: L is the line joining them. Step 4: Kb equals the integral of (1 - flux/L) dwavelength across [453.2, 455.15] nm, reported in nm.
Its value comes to 0.078 nm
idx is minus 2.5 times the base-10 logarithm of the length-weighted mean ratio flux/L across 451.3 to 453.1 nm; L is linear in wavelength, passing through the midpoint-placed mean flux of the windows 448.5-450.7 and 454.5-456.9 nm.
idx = 0.06 mag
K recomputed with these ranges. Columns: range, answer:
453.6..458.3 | 3.007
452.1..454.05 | 2.633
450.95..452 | 3.287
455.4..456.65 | 3.366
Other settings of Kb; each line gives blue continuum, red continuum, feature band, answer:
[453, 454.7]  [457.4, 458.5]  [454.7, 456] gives -0.02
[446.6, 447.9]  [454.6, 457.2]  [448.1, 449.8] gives -0.13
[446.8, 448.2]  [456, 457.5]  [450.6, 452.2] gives -0.20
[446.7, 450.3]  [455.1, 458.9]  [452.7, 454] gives 0.11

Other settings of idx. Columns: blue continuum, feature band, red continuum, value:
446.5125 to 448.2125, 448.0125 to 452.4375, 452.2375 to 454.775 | -0.120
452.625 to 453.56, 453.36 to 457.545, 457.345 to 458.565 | -0.056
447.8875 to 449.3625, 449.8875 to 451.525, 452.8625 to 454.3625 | -0.159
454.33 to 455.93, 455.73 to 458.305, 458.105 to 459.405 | -0.003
